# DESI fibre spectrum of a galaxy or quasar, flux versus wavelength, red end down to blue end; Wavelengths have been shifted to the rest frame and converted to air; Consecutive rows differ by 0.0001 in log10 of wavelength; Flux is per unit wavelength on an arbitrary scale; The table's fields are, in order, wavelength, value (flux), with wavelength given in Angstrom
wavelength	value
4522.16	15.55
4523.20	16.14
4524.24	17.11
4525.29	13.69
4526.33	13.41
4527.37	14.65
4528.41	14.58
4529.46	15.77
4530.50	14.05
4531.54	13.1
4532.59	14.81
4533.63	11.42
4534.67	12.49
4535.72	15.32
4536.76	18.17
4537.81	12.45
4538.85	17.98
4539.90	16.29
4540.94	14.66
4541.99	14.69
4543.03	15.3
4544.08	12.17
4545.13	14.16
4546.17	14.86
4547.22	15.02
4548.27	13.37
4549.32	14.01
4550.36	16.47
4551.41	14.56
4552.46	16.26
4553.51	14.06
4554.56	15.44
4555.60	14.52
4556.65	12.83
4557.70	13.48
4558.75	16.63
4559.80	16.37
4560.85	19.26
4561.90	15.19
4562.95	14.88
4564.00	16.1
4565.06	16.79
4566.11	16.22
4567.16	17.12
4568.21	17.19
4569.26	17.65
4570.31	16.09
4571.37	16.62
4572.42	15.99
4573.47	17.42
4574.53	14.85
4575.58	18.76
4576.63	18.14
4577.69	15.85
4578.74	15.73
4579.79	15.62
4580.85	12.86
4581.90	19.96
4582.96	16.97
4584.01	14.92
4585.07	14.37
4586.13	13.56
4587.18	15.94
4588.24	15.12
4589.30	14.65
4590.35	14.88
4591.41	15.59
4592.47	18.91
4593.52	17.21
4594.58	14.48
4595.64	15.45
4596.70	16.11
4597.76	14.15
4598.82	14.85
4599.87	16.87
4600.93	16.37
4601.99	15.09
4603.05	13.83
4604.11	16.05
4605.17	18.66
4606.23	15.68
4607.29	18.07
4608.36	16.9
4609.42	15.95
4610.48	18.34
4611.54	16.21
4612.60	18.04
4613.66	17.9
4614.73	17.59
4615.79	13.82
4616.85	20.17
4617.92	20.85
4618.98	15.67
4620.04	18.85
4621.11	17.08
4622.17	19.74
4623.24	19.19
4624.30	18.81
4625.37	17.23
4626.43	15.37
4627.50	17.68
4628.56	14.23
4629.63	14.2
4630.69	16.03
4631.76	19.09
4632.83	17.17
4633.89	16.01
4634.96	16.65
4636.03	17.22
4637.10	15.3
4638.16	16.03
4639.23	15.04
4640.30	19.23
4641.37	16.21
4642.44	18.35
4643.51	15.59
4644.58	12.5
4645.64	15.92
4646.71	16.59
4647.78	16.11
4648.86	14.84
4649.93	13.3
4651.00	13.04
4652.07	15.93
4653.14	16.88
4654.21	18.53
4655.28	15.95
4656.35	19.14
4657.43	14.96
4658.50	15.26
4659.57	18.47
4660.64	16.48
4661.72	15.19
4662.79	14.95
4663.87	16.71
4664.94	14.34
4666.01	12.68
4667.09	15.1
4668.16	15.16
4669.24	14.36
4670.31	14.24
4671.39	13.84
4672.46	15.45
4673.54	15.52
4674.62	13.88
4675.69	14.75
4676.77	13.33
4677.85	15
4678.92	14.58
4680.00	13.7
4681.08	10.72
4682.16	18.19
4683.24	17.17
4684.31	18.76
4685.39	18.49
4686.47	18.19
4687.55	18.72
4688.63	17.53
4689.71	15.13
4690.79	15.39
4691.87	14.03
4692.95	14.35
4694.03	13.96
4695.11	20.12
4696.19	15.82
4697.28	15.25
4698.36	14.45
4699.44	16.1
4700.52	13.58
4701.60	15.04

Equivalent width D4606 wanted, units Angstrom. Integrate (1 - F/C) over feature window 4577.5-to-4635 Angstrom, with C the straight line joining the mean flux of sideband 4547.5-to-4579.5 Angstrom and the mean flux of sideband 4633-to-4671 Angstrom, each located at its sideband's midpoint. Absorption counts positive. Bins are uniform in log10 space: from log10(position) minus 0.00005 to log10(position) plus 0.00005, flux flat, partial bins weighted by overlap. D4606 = -2.29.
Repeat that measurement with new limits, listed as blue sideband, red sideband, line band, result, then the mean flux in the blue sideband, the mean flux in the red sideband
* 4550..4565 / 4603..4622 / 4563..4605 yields 0.8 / 15.5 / 17.3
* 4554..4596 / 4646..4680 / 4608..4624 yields -2.2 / 16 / 15.3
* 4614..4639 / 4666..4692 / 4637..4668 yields 0.9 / 17.1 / 15.4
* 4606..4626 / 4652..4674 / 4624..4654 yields 1.1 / 17.7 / 15.7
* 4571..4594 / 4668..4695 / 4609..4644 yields -2.9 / 16.1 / 15.5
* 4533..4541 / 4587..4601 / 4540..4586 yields -1.1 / 14.9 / 15.7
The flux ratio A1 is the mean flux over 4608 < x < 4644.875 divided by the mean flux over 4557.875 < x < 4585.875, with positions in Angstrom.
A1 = 1.04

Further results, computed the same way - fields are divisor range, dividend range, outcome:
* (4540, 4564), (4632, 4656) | 1.07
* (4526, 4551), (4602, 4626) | 1.20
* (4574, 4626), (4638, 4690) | 0.95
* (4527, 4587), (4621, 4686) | 1.03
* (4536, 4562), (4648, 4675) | 1.02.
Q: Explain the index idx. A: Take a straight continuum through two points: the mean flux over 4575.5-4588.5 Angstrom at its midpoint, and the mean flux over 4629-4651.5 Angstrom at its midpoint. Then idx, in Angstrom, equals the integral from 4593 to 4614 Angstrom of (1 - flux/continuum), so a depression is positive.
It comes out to -0.5 Angstrom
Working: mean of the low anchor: 15.9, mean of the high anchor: 15.9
